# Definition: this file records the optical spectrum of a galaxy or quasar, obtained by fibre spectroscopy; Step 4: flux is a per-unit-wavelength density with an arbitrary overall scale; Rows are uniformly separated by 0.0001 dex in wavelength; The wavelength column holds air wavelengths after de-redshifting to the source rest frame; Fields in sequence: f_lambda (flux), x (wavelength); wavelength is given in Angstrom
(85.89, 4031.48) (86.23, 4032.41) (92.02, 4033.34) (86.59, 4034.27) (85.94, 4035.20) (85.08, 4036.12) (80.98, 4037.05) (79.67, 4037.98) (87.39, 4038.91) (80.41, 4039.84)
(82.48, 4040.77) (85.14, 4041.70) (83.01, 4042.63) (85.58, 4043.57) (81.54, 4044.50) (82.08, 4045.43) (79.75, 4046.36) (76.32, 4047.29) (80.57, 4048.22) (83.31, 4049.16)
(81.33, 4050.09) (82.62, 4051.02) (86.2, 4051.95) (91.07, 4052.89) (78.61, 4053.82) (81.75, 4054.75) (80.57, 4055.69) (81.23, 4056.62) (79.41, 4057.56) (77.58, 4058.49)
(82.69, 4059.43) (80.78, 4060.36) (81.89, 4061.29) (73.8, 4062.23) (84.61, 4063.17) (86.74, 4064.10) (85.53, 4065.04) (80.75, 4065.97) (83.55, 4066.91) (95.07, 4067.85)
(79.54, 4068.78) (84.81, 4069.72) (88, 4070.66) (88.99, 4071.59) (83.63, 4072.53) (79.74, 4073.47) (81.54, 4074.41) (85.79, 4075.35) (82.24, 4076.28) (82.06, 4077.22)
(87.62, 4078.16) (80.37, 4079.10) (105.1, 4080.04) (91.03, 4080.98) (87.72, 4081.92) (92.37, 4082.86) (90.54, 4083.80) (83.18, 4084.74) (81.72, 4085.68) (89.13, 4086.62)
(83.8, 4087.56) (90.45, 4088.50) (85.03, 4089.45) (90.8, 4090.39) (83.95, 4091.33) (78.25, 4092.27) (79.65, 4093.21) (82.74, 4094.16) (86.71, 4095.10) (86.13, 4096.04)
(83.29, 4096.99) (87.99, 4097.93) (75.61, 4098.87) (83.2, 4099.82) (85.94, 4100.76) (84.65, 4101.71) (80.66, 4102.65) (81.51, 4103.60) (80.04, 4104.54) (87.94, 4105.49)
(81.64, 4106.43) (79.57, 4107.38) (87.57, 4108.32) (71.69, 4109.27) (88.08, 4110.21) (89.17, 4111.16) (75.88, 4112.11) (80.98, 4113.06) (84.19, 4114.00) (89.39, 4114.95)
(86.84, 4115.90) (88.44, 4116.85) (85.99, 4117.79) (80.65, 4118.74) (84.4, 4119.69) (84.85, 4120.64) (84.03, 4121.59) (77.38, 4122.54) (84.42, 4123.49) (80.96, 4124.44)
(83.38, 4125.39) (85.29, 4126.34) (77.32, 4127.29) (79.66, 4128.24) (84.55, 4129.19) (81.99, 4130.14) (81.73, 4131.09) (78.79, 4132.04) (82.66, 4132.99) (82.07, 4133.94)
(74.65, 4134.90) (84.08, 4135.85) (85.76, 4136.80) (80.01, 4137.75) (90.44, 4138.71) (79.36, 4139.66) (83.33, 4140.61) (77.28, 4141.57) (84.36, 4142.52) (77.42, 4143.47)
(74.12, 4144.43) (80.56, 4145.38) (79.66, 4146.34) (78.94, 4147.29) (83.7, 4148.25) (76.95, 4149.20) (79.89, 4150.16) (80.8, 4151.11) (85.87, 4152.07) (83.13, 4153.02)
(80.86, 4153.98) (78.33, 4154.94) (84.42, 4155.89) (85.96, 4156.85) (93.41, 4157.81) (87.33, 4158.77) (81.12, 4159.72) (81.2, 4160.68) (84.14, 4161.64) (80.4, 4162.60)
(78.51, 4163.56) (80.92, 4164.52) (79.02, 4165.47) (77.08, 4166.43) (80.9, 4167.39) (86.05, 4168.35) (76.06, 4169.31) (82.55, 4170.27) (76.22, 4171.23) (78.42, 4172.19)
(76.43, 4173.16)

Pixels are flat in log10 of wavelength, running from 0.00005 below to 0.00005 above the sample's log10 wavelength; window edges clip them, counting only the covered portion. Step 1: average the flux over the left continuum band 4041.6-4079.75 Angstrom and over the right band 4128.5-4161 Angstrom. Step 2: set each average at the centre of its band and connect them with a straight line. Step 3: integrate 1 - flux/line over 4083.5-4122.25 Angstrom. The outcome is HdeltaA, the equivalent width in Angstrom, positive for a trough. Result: -0.74 Angstrom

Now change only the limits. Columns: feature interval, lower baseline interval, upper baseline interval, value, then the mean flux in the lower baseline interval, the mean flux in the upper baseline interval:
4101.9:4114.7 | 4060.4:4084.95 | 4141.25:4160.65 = 0.22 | 85.6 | 81.8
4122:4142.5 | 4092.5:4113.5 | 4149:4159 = 0.33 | 82.7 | 83.4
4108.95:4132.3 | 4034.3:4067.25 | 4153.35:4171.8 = -0.26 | 82.3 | 81.8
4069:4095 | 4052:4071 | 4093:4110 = -0.97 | 82.9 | 82.7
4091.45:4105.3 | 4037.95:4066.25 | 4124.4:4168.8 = -0.14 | 82.1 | 81.7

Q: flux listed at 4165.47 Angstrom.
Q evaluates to 79.02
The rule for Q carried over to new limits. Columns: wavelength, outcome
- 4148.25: 83.7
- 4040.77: 82.48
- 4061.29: 81.89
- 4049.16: 83.31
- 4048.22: 80.57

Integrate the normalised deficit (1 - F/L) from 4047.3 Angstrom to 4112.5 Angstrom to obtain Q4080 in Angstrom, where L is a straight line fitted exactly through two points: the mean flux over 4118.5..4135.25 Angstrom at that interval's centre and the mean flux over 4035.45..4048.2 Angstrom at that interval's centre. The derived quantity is -1.6 Angstrom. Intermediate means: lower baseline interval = 82.3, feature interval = 84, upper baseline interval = 81.6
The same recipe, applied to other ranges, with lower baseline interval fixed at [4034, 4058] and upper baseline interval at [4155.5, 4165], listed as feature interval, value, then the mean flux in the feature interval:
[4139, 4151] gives 0.54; 79.9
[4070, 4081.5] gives -0.47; 86.3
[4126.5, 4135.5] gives 0.31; 80.6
